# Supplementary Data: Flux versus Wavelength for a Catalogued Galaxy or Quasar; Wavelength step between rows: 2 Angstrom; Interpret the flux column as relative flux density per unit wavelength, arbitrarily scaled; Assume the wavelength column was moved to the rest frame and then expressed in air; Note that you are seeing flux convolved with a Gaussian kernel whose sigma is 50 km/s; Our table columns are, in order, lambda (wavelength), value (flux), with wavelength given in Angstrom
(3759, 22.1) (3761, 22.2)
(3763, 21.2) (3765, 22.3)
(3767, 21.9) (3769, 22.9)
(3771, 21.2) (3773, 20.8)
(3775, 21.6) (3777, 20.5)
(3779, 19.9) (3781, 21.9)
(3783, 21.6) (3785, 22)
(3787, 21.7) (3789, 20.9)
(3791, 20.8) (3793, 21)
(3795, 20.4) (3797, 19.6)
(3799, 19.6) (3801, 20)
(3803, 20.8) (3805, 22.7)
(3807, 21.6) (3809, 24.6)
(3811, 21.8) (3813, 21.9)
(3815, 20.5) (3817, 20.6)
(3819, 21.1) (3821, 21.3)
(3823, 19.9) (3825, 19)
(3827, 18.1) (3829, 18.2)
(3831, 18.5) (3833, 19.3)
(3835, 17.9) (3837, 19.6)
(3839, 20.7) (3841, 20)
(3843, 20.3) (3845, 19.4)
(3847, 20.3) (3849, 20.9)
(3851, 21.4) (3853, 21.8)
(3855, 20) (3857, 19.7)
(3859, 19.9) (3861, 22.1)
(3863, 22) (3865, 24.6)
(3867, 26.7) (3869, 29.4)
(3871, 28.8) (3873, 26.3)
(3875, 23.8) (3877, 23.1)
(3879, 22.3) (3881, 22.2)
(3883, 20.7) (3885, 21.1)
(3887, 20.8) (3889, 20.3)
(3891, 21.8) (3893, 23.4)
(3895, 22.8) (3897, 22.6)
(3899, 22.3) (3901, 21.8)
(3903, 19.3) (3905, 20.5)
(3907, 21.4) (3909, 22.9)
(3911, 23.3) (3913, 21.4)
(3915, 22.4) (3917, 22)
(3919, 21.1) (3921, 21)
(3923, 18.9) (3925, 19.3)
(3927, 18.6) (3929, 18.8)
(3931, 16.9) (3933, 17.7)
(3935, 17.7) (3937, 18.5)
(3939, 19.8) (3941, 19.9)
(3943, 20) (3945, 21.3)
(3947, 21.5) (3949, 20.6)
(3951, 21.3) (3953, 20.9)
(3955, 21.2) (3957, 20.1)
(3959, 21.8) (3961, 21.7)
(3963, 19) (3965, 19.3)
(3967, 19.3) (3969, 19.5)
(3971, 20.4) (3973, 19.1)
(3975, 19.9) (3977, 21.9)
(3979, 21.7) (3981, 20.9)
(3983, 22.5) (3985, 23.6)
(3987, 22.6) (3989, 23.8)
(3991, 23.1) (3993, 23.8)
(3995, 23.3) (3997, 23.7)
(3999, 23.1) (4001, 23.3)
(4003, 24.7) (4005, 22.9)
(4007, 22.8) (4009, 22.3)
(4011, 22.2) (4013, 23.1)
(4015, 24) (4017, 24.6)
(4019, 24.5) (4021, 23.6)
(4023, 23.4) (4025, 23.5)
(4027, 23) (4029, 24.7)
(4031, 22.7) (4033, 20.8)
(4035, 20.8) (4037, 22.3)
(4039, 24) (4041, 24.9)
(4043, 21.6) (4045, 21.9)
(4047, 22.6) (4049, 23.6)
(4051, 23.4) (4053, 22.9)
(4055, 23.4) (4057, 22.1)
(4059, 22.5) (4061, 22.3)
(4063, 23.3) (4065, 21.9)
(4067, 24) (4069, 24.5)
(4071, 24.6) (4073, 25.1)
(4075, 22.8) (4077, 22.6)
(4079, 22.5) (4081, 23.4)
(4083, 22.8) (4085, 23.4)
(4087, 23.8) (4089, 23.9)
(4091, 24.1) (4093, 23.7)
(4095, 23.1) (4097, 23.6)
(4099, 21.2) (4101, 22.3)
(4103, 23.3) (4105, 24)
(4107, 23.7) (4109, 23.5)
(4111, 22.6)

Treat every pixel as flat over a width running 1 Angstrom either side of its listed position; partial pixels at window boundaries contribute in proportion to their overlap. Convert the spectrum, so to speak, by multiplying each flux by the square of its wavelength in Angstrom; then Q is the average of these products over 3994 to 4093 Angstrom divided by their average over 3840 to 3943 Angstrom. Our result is 1.17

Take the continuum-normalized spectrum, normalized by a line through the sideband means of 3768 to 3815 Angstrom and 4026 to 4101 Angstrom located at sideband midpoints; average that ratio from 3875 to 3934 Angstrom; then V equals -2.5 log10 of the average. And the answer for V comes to 0.05 mag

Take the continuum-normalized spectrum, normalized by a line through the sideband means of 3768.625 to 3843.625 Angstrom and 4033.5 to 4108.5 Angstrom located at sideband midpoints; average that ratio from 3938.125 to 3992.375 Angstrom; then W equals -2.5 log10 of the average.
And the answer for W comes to 0.06 mag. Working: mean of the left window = 20.6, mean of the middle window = 21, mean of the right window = 23.1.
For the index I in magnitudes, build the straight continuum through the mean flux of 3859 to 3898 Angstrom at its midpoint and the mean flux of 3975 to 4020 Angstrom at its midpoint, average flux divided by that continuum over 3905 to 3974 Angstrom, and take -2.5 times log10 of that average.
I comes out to 0.15 mag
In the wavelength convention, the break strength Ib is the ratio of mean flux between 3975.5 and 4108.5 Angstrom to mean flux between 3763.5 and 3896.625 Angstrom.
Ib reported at 1.08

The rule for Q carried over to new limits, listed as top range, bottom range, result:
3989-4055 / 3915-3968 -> 1.21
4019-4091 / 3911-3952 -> 1.23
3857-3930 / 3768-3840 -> 1.12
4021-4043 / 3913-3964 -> 1.20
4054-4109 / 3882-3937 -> 1.22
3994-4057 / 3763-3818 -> 1.22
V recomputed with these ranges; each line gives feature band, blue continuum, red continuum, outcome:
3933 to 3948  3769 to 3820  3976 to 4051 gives 0.14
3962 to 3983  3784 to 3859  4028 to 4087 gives 0.10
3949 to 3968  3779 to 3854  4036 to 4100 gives 0.08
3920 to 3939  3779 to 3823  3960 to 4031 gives 0.18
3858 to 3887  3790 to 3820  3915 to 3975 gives -0.15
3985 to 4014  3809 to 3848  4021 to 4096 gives -0.04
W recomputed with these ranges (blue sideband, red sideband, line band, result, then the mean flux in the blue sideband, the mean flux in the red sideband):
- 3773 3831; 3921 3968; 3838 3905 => -0.10 mag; 20.8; 19.8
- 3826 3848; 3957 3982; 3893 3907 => -0.10 mag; 19.3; 20.4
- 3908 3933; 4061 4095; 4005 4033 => -0.05 mag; 20.4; 23.5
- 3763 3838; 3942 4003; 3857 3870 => -0.13 mag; 20.8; 21.5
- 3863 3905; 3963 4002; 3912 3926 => 0.09 mag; 23.1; 21.8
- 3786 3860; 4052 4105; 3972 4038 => -0.02 mag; 20.4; 23.2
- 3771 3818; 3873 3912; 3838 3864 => 0.05 mag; 21.2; 22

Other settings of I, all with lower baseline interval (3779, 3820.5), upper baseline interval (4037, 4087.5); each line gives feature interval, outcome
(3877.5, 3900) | 0.00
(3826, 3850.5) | 0.11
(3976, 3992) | 0.00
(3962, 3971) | 0.16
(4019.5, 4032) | -0.03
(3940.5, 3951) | 0.08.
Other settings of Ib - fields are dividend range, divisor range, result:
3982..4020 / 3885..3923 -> 1.08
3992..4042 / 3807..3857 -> 1.15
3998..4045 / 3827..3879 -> 1.06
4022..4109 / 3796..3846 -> 1.14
